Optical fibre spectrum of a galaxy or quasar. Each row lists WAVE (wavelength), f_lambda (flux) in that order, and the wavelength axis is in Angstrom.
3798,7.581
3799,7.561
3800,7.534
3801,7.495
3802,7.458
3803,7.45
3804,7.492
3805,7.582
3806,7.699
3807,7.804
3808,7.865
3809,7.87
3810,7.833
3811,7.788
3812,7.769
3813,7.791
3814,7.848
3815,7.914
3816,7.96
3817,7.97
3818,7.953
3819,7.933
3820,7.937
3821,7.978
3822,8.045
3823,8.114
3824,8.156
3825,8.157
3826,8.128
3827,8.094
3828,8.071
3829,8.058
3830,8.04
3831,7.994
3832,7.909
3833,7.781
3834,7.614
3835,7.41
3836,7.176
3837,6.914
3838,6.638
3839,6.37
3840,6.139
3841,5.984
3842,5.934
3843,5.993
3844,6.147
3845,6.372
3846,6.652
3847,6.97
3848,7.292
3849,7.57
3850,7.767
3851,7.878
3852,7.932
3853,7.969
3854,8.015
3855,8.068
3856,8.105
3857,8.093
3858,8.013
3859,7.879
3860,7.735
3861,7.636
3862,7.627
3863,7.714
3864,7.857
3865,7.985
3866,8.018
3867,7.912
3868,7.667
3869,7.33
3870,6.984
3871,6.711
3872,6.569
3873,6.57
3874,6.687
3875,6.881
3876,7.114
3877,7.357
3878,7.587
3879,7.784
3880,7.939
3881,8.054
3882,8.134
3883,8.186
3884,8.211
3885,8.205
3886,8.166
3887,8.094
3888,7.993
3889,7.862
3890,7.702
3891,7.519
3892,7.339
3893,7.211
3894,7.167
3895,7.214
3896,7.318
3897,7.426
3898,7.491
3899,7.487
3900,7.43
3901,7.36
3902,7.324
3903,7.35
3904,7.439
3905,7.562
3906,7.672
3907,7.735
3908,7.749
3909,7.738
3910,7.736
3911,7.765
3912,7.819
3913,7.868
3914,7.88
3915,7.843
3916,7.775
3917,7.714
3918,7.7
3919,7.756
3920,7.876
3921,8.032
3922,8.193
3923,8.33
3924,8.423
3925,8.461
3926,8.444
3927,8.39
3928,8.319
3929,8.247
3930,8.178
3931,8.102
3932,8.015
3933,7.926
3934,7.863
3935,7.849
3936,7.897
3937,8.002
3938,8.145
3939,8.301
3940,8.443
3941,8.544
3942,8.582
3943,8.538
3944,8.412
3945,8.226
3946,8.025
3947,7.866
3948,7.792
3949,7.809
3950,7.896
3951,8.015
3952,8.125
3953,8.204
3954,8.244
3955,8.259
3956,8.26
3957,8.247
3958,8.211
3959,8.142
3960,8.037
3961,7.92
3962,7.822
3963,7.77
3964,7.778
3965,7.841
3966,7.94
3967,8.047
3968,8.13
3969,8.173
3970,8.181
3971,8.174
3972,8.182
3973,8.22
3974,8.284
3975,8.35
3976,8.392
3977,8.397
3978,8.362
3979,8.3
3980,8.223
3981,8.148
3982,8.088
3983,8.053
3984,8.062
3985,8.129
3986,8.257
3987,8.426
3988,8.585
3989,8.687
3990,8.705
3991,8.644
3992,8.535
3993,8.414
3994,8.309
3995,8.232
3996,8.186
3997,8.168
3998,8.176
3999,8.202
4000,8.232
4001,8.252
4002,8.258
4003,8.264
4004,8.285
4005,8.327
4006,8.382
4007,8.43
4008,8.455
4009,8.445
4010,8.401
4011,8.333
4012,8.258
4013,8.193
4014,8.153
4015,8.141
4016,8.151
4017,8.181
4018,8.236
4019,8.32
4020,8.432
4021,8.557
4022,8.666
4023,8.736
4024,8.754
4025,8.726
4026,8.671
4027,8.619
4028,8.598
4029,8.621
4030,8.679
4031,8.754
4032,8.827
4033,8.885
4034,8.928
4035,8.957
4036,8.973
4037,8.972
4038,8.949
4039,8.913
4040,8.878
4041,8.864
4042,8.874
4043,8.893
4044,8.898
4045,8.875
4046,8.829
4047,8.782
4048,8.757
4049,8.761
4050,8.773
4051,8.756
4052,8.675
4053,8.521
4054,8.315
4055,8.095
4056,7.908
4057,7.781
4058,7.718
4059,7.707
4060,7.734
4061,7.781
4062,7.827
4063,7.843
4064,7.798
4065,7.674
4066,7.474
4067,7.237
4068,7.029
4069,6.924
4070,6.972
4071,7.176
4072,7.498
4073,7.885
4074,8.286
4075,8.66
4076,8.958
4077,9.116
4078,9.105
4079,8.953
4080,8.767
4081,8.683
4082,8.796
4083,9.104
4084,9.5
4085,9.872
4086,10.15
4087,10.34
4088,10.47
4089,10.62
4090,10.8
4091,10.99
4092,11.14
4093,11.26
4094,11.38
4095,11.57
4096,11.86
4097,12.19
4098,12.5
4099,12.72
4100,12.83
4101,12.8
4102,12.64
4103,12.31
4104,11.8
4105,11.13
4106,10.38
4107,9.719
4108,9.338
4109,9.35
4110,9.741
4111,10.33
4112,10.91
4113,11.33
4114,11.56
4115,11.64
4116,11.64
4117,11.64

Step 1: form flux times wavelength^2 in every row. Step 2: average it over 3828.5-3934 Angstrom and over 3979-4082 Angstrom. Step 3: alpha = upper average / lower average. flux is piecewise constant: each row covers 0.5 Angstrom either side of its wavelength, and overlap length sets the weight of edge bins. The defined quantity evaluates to 1.19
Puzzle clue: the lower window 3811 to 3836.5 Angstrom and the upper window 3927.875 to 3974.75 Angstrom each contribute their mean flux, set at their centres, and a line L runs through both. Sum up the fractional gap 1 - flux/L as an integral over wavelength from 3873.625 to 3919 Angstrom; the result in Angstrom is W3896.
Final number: 2.2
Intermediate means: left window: 7.91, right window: 8.11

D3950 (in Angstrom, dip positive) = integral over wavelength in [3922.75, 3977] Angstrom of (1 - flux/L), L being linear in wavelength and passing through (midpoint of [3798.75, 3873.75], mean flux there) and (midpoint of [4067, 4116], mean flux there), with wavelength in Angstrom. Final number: 3.4 Angstrom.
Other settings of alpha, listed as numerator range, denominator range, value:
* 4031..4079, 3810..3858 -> 1.23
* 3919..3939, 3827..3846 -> 1.21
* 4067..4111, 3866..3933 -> 1.43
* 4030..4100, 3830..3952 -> 1.29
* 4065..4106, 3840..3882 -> 1.51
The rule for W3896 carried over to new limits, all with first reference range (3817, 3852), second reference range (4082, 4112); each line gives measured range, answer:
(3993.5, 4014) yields 3.0 Angstrom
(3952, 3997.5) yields 5.3 Angstrom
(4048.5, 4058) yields 1.8 Angstrom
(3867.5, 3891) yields 1.3 Angstrom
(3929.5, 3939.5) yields 0.8 Angstrom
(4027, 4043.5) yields 2.1 Angstrom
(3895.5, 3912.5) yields 1.6 Angstrom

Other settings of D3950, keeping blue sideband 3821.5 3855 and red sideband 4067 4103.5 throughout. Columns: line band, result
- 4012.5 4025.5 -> 1.21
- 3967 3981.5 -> 0.92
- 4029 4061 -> 3.11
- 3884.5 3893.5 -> 0.14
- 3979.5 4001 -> 1.58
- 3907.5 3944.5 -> 0.99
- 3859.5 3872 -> 0.18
